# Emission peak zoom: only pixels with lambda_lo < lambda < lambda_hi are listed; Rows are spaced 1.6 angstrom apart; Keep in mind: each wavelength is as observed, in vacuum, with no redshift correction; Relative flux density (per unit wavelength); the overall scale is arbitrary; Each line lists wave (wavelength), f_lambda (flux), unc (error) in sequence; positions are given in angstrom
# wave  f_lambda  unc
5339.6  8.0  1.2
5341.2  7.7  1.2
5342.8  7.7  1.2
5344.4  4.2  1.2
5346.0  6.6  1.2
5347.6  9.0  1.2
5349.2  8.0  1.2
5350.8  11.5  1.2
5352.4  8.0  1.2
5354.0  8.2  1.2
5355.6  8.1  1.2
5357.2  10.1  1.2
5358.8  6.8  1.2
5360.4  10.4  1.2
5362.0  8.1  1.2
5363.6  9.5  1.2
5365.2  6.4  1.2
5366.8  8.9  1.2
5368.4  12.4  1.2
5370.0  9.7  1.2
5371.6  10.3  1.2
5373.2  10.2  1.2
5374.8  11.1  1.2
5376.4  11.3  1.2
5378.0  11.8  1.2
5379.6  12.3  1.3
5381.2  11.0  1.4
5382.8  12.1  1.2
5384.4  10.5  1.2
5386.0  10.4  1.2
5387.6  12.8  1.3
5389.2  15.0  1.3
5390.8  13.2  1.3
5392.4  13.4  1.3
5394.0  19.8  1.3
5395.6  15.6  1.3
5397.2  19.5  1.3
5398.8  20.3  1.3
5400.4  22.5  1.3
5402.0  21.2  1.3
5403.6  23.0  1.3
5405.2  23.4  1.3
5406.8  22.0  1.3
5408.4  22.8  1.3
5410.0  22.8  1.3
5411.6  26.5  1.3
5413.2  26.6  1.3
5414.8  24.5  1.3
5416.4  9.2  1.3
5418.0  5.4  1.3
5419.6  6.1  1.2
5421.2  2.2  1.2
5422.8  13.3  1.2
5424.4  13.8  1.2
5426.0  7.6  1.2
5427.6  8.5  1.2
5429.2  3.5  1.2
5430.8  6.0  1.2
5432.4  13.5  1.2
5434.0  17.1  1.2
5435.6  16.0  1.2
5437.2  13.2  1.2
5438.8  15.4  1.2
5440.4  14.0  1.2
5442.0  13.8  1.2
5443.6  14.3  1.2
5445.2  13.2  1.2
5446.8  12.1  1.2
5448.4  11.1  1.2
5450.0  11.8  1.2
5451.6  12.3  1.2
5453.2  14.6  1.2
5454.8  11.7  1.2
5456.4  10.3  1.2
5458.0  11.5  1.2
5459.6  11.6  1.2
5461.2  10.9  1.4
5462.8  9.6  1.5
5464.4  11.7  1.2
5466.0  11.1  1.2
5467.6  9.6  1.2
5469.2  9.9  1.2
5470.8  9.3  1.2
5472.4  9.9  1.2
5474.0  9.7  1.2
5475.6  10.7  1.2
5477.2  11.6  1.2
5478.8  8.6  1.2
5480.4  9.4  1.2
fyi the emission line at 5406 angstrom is C IV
